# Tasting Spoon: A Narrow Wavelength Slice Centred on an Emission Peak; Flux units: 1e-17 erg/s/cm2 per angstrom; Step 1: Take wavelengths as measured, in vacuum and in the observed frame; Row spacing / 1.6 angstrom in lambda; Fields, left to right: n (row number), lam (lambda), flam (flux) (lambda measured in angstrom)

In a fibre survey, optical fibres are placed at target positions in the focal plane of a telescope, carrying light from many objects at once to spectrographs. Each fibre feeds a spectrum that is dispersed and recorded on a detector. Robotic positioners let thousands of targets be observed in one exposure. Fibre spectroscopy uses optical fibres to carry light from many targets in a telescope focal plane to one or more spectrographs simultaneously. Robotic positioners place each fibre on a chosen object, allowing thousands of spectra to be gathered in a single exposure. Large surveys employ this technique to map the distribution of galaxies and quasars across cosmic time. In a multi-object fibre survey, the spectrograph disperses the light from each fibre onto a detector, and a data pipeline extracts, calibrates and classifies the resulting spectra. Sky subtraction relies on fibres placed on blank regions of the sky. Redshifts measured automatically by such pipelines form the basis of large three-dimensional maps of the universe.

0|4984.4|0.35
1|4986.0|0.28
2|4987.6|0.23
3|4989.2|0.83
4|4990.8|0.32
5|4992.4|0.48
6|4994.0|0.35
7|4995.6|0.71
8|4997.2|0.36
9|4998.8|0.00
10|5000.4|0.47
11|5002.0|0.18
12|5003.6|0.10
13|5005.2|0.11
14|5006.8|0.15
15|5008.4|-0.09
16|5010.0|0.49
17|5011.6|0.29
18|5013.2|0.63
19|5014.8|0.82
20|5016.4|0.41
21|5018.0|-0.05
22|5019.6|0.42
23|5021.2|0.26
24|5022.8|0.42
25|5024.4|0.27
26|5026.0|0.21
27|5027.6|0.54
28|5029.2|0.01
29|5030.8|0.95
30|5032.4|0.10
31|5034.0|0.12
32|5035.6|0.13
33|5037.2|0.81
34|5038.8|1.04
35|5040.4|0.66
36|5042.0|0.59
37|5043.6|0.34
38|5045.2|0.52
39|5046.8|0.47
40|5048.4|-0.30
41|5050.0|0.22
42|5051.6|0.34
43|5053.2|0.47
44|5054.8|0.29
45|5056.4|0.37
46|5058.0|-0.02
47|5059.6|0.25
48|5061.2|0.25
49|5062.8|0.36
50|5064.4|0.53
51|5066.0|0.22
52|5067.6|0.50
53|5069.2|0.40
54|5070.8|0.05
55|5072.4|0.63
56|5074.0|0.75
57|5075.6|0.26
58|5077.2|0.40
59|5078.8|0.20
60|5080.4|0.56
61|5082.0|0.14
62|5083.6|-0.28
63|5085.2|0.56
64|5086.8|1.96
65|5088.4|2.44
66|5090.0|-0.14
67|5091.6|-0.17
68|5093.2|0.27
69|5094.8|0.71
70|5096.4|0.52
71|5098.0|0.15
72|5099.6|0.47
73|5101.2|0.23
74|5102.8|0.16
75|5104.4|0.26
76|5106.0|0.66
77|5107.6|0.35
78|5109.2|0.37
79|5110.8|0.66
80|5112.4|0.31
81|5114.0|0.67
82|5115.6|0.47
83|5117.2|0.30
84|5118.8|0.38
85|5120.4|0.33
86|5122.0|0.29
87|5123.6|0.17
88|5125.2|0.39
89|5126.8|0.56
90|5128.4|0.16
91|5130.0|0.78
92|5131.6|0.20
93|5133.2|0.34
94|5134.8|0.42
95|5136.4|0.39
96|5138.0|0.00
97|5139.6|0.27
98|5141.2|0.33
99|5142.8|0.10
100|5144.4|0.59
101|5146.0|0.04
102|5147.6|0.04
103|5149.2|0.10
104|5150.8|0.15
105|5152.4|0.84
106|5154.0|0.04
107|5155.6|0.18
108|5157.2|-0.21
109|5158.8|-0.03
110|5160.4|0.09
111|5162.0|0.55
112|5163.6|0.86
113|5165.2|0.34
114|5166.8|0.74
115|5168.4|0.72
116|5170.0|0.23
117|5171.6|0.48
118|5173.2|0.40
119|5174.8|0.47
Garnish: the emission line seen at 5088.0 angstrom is H-beta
